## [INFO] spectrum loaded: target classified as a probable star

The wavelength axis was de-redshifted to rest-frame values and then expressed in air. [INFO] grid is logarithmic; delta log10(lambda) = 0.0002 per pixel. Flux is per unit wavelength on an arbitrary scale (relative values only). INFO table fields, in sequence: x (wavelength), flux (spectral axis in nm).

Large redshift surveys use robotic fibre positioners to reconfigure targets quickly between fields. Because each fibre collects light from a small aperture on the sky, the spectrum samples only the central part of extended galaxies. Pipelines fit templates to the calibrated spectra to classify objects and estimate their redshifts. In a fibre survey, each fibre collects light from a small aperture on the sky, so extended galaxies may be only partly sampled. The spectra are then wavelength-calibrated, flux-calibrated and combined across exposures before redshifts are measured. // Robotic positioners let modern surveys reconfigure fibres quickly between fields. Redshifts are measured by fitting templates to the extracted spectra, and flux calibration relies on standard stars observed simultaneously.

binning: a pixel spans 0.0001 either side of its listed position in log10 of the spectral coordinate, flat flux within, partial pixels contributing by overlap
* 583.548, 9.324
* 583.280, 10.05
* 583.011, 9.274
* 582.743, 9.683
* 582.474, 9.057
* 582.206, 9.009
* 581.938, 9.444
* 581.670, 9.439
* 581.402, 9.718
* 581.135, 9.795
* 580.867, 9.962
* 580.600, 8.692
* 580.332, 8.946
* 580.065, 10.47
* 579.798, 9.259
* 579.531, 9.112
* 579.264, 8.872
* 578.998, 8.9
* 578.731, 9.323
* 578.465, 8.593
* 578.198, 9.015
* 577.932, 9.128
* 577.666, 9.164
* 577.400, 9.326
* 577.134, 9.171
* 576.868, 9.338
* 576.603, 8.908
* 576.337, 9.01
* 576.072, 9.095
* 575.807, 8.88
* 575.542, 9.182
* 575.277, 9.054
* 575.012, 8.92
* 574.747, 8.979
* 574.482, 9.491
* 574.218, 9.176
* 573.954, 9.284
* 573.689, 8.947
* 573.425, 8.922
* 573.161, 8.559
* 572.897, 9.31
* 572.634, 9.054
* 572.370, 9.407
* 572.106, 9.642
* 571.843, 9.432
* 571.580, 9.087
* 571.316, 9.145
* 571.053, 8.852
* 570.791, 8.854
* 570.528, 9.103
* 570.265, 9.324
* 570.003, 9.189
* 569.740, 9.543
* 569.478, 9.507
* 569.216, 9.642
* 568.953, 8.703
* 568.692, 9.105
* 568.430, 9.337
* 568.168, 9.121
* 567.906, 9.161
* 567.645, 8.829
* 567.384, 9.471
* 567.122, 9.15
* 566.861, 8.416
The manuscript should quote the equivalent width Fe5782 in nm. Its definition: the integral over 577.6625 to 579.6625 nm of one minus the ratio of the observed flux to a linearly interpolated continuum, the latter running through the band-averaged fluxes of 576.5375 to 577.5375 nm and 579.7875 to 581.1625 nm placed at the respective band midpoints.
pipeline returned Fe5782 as 0.07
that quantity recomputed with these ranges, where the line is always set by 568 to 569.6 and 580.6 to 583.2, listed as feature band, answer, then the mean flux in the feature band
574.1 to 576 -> 0.05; 9.1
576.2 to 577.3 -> 0.03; 9.11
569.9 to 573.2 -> 0.04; 9.17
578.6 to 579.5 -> 0.04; 9.04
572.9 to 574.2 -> 0.05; 8.99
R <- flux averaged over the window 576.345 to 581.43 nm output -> 9.23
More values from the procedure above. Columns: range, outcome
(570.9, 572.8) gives 9.23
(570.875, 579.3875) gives 9.1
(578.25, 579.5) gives 8.94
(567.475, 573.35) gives 9.18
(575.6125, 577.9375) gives 9.12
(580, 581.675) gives 9.55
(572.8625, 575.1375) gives 9.05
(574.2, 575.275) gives 9.12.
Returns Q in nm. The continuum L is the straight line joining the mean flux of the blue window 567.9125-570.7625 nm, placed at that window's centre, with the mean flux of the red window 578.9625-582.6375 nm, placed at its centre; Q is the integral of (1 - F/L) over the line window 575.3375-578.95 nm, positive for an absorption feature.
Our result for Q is 0.089 nm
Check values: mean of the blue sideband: 9.24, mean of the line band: 9.08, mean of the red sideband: 9.35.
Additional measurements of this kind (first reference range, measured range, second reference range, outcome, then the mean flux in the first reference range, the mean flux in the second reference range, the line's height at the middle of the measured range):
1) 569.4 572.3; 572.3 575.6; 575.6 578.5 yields 0.02 nm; 9.24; 9.08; 9.16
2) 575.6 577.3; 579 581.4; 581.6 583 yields -0.04 nm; 9.08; 9.32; 9.23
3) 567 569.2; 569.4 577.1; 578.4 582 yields 0.06 nm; 9.13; 9.34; 9.22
